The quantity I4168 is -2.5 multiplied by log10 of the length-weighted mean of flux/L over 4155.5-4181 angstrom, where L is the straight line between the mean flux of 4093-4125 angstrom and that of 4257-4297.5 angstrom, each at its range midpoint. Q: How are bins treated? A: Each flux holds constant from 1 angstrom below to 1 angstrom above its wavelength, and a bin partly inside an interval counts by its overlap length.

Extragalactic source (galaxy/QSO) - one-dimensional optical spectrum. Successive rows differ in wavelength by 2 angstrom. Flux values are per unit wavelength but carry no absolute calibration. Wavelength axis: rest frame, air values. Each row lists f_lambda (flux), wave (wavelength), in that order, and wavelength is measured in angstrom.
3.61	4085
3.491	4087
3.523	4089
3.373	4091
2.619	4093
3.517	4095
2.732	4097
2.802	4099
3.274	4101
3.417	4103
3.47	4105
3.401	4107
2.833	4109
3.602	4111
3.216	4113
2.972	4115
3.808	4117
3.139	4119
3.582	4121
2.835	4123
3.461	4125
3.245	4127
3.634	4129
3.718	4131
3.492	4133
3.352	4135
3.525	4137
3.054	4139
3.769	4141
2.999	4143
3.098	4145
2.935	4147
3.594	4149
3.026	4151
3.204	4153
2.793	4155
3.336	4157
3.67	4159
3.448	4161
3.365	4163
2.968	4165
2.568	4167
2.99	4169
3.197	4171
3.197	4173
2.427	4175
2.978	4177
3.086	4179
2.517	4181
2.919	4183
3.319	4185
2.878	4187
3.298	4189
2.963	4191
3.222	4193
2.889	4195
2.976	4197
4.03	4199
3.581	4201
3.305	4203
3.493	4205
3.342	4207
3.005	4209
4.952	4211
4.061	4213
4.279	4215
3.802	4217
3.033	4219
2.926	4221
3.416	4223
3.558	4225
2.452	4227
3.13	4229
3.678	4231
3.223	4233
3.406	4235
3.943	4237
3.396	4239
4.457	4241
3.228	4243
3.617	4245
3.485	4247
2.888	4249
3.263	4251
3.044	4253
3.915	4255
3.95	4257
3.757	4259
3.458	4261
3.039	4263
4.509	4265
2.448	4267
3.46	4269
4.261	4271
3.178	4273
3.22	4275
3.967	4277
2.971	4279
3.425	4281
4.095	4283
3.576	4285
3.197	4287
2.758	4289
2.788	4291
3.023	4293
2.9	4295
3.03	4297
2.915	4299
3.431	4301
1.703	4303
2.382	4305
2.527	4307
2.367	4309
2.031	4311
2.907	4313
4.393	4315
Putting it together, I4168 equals 0.07 mag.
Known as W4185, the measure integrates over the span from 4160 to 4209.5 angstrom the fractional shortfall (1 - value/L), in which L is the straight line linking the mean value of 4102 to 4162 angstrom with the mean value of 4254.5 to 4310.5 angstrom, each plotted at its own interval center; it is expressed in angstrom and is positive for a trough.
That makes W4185 2.4 angstrom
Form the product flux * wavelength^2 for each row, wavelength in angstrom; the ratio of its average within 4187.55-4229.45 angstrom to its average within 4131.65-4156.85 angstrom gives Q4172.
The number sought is 1.08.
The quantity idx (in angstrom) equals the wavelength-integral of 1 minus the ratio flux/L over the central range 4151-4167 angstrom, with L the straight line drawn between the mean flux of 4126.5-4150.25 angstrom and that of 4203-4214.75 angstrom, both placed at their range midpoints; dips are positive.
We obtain 1.3 angstrom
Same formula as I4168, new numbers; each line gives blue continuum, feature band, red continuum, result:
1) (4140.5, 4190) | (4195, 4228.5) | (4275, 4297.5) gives -0.11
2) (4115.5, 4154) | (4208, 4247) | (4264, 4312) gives -0.12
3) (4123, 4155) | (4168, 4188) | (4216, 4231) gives 0.11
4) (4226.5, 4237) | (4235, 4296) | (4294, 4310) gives -0.15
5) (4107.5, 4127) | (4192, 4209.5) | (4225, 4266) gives 0.03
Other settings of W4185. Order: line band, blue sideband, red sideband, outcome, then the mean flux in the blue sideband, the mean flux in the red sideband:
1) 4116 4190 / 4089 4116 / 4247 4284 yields 1.7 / 3.18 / 3.49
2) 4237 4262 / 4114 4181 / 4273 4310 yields -3.9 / 3.22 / 3.02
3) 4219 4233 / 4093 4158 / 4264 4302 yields 0.5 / 3.27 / 3.32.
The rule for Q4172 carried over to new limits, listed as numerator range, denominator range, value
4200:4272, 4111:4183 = 1.15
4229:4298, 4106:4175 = 1.12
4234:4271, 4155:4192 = 1.20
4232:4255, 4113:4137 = 1.09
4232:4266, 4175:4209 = 1.16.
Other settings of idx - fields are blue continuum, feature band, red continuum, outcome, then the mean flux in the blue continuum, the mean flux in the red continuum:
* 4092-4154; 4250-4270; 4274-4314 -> -3.1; 3.27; 2.96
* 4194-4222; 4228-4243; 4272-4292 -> -0.5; 3.55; 3.32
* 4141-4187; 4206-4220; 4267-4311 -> -3.2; 3.09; 3.06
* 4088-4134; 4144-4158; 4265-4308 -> 0.5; 3.29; 3.14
